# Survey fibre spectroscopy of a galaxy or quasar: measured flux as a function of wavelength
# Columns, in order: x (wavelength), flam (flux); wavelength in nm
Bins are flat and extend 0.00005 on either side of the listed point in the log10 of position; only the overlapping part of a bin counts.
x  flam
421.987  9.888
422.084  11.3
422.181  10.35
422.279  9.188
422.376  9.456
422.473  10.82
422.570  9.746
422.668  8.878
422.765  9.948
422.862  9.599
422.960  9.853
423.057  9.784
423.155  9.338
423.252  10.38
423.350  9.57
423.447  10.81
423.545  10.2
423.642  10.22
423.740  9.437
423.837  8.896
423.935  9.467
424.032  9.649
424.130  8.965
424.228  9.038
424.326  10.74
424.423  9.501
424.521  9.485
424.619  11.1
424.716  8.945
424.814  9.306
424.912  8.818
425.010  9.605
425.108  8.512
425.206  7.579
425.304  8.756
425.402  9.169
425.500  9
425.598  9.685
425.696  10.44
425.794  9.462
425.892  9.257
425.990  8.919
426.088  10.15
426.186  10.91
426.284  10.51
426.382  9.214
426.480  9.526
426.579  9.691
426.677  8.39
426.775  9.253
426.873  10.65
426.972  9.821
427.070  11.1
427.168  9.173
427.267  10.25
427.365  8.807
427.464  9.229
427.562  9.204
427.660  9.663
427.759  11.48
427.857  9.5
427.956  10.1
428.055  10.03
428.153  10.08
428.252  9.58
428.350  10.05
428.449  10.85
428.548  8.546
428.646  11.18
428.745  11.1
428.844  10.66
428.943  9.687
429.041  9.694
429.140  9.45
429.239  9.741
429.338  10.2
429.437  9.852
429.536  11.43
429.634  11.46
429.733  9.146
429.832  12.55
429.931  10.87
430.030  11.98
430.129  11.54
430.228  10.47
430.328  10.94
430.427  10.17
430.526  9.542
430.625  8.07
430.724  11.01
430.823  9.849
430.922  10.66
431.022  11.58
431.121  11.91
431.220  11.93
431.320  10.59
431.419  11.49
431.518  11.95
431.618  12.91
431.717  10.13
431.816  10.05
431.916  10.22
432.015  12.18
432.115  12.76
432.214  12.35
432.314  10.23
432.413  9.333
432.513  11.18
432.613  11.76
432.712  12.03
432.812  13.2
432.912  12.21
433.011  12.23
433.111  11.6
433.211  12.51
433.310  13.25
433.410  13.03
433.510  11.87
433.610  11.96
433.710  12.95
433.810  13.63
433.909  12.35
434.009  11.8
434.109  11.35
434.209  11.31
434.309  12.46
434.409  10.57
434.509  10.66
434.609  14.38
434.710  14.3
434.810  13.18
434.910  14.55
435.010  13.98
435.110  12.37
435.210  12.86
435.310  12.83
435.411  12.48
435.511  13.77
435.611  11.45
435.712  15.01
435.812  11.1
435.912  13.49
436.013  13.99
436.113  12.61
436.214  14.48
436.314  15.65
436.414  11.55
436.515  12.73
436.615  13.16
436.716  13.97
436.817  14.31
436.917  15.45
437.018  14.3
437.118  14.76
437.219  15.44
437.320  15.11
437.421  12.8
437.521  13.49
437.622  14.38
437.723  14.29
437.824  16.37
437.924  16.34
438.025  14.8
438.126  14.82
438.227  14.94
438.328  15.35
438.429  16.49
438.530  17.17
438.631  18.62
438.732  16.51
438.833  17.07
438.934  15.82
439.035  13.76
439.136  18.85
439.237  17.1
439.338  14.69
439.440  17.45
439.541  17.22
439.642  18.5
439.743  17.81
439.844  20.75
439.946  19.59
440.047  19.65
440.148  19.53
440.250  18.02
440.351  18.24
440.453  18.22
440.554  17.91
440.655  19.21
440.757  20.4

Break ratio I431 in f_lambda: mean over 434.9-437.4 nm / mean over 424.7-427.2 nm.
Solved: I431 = 1.44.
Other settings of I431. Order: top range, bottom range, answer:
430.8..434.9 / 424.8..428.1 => 1.24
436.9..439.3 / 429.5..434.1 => 1.36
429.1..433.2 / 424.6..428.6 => 1.15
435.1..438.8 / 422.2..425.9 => 1.50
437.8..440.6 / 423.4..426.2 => 1.81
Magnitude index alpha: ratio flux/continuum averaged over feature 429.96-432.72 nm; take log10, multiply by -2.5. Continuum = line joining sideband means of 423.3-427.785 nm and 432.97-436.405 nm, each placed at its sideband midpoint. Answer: 0.06 mag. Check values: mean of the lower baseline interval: 9.59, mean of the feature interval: 11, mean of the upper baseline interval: 12.8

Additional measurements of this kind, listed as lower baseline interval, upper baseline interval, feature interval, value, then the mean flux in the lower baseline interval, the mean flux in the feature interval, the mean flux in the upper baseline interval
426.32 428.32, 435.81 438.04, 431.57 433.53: 0.037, 9.75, 11.8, 14.2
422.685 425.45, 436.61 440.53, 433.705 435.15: 0.140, 9.52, 12.7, 16.3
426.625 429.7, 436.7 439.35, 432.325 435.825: 0.072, 10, 12.4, 15.5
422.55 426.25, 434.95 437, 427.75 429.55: 0.087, 9.56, 10.1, 13.4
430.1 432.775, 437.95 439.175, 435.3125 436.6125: 0.087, 11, 13.2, 16.2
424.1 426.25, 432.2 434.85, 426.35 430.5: 0.035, 9.44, 10.2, 12.1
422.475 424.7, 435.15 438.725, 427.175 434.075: 0.116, 9.77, 10.9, 14.3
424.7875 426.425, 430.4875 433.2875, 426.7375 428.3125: 0.009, 9.37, 9.88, 11.3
